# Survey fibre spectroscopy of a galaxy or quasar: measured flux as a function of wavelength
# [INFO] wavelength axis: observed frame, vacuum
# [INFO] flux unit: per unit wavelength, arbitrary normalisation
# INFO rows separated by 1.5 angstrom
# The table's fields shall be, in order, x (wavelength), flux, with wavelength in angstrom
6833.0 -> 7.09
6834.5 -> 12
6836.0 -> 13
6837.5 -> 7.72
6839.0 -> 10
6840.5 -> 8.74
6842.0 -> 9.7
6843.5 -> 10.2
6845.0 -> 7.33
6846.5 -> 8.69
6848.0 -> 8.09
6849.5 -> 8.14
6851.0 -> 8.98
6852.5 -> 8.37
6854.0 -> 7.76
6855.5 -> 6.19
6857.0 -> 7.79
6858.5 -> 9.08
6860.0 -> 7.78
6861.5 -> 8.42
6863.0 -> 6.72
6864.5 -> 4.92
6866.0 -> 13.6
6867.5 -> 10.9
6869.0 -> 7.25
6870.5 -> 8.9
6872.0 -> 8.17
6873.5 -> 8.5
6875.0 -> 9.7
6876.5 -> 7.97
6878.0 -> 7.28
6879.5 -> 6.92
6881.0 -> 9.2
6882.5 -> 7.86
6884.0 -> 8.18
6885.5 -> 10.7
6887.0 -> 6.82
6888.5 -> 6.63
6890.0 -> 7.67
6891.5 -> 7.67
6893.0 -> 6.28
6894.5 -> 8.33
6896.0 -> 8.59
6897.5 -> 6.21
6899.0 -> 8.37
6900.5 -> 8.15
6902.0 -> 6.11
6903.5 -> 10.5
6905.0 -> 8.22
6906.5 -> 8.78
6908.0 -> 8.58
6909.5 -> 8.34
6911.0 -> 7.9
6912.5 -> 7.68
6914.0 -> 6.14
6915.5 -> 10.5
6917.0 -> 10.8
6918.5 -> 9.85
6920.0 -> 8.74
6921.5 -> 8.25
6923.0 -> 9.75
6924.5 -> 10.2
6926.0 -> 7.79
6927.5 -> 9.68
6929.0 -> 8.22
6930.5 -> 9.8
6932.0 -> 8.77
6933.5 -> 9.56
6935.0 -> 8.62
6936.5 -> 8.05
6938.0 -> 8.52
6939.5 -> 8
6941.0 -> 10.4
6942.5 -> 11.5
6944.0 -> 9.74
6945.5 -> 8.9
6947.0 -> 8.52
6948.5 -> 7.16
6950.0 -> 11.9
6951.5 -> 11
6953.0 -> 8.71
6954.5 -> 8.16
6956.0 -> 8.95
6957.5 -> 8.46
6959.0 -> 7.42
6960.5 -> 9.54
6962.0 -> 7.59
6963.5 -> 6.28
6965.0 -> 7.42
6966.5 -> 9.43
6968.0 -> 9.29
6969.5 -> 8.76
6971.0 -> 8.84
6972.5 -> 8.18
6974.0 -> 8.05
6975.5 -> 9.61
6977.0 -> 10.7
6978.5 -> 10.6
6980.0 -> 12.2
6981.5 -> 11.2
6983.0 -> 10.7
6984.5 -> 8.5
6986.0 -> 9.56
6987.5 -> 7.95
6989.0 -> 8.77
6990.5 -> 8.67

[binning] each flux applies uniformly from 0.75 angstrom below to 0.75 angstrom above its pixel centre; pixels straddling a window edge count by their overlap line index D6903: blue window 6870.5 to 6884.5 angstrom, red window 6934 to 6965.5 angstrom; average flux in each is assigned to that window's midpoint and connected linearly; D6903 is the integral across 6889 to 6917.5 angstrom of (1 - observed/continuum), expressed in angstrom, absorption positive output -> 1.1 angstrom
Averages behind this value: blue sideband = 8.24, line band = 8.11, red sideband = 8.82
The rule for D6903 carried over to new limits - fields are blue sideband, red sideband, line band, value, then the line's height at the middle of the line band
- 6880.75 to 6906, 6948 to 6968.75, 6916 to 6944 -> -3.0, 8.36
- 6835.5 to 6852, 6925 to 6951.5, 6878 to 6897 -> 2.6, 9.13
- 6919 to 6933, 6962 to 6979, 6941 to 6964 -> -0.3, 8.87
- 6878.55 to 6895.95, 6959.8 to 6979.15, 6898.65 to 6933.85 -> -2.5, 8.19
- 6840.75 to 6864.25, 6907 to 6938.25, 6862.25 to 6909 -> 1.6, 8.48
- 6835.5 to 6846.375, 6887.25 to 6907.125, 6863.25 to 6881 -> -0.1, 8.5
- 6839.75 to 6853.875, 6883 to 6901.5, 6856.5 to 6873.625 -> -0.4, 8.3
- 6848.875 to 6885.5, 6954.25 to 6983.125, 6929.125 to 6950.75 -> -0.9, 8.84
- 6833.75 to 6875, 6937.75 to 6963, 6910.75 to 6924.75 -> 0.0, 8.98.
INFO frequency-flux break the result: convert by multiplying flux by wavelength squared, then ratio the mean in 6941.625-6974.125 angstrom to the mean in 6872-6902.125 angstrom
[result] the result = 1.1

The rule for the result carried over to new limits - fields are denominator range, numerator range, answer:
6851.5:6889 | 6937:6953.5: 1.18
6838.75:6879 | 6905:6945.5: 1.08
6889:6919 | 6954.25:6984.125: 1.13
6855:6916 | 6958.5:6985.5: 1.15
